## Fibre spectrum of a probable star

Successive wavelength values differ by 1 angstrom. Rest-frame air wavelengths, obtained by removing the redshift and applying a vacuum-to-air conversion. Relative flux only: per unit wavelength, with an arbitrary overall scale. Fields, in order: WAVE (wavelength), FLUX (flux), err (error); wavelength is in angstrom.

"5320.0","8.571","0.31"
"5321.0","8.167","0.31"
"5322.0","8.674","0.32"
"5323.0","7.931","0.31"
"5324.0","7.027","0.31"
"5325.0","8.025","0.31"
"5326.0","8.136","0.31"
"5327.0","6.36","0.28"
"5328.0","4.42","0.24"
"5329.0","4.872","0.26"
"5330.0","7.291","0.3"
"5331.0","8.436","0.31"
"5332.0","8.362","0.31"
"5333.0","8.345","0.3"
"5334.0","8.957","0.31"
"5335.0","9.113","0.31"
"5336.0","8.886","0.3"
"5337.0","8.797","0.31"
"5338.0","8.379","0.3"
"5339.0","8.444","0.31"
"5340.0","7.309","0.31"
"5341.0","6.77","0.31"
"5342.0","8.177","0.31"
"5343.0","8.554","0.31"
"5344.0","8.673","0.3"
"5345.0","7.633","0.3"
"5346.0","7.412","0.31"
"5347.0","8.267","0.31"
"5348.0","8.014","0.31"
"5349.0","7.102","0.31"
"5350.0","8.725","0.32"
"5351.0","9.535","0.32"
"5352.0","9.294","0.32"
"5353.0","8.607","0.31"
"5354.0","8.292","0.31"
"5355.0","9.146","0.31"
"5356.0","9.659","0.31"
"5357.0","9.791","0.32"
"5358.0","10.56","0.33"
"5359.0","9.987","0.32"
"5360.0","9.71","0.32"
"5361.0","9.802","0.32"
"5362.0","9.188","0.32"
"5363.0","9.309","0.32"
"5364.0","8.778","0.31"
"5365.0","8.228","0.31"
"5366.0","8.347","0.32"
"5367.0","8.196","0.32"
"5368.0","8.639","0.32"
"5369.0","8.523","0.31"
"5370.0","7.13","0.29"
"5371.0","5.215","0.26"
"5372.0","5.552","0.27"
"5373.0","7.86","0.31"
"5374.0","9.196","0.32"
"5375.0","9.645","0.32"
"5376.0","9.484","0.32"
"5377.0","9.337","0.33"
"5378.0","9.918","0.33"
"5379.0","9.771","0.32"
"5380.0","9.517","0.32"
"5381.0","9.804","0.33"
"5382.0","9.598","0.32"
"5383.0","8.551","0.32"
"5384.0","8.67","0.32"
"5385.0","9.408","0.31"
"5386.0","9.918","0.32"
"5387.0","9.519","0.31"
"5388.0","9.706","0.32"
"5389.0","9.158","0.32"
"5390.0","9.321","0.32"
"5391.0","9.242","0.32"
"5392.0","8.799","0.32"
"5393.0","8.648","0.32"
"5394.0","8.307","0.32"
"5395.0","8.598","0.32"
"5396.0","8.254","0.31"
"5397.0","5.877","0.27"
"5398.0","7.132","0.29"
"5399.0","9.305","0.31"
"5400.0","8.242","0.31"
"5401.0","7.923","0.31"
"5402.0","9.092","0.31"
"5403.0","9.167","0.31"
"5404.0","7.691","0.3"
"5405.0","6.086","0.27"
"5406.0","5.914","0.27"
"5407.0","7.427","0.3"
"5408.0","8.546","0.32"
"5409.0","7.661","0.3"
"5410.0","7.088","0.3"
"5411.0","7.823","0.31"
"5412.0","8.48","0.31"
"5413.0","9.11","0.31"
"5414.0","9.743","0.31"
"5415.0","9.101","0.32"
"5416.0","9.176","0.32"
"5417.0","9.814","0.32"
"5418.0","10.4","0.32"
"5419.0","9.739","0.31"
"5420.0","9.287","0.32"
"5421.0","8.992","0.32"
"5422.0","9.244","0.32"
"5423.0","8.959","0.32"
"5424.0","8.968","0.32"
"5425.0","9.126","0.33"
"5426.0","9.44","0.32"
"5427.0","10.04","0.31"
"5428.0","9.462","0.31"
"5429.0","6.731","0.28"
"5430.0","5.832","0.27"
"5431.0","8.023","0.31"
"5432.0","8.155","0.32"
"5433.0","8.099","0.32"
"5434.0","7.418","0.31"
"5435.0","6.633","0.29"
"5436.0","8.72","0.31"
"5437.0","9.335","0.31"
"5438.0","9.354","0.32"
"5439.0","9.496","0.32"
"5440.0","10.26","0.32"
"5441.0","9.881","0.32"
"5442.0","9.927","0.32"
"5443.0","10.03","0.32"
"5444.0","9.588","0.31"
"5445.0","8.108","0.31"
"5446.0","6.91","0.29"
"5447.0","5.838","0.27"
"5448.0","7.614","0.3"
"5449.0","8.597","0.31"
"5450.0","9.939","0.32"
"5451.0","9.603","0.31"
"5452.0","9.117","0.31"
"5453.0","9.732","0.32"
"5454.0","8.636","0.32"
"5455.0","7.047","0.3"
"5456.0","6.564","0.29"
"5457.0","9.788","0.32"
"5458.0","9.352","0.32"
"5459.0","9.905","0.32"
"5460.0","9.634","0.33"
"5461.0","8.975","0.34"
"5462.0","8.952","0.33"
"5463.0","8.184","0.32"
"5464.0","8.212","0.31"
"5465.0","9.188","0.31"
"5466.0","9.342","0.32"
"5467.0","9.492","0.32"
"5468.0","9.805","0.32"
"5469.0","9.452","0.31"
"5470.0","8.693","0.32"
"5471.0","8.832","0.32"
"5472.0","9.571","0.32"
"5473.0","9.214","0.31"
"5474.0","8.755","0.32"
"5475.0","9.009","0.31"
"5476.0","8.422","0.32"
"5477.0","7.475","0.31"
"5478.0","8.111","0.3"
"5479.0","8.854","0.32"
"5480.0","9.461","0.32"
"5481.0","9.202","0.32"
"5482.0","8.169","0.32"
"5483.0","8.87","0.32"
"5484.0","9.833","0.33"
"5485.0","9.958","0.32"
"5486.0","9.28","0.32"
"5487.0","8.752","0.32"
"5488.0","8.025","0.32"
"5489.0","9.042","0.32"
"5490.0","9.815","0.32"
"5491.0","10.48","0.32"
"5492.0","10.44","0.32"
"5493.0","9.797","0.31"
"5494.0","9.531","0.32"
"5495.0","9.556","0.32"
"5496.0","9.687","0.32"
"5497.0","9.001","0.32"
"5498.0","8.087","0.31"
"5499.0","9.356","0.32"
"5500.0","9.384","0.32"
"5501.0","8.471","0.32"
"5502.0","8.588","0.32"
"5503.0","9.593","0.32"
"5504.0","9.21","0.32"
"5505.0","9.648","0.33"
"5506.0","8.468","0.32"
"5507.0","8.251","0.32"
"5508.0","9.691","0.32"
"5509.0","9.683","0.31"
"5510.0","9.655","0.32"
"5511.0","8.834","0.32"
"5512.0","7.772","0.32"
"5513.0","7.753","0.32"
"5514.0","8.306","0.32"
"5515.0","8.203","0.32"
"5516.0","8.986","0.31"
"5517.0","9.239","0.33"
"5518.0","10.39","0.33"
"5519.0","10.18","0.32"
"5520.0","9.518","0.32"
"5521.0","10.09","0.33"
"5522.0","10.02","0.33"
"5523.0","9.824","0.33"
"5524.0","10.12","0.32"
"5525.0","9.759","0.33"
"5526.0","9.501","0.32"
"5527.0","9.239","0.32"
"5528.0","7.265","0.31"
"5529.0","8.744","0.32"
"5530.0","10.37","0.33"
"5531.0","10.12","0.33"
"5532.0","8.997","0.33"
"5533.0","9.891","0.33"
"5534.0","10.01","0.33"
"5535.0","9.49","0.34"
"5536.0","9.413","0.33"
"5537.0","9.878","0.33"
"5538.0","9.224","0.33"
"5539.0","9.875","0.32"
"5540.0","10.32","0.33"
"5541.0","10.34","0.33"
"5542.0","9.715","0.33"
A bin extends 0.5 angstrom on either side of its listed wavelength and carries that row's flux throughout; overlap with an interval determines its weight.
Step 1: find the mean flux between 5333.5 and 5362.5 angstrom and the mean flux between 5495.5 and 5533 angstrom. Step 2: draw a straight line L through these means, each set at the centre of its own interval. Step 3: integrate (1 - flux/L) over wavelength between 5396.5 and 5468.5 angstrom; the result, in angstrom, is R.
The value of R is 2.8 angstrom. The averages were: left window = 8.72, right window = 9.2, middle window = 8.61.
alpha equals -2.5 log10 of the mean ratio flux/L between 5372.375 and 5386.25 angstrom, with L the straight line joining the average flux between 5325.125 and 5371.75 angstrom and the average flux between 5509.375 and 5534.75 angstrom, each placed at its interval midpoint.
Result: -0.10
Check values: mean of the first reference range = 8.27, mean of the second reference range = 9.32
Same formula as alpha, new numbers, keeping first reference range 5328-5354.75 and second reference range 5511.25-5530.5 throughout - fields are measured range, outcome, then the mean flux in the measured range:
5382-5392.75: -0.10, 9.23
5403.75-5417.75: 0.05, 8.17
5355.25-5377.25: -0.06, 8.73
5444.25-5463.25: 0.03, 8.57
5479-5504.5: -0.03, 9.26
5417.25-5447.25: -0.01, 8.77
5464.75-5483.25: 0.00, 8.94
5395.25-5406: 0.09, 7.8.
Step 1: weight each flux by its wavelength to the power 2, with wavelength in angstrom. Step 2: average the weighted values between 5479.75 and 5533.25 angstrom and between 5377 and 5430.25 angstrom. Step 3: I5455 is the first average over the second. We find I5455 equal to 1.10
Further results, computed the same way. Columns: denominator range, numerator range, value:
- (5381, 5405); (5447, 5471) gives 1.05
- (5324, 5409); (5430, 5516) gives 1.10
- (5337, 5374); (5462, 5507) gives 1.13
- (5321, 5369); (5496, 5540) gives 1.18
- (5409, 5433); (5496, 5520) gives 1.06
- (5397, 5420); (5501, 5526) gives 1.15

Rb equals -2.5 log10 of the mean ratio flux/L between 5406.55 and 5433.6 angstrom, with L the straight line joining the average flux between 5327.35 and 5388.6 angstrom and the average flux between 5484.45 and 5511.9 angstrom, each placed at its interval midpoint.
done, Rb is 0.02 mag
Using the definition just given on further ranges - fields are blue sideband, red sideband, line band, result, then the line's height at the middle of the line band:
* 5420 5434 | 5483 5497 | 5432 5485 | 0.02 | 9.02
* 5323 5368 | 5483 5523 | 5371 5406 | -0.01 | 8.59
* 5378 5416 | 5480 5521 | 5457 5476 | -0.02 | 8.98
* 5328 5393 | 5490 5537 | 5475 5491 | 0.03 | 9.19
